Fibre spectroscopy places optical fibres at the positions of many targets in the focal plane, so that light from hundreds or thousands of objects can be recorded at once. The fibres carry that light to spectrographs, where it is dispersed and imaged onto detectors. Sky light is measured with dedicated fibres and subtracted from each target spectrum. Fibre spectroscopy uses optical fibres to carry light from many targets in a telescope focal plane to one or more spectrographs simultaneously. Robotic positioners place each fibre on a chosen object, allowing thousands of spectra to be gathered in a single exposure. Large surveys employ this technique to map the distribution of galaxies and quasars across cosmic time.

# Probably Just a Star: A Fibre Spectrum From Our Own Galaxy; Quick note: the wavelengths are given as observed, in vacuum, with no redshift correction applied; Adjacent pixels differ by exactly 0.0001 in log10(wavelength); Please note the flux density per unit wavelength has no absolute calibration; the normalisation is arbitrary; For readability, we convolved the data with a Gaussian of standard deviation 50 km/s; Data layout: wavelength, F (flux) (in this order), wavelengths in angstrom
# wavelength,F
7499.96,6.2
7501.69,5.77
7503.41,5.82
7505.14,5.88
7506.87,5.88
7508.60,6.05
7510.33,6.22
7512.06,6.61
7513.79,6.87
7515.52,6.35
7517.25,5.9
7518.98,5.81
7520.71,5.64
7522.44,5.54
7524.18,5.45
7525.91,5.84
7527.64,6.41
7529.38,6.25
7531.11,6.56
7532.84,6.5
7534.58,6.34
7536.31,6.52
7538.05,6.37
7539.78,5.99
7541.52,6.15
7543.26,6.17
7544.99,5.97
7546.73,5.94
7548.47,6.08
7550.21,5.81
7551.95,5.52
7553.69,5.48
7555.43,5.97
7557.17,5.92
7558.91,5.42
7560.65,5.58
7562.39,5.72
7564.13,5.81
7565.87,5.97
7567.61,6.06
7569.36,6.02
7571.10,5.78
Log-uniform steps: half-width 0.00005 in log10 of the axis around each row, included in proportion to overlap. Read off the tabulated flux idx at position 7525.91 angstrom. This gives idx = 5.84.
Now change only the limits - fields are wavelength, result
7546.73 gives 5.94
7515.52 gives 6.35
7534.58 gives 6.34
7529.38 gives 6.25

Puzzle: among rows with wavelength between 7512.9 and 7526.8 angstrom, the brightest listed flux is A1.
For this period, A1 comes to 6.87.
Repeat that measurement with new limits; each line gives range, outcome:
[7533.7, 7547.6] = 6.52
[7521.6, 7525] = 5.54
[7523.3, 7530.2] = 6.41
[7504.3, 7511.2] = 6.22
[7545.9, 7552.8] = 6.08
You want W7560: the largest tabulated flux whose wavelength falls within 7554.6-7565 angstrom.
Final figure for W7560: 5.97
